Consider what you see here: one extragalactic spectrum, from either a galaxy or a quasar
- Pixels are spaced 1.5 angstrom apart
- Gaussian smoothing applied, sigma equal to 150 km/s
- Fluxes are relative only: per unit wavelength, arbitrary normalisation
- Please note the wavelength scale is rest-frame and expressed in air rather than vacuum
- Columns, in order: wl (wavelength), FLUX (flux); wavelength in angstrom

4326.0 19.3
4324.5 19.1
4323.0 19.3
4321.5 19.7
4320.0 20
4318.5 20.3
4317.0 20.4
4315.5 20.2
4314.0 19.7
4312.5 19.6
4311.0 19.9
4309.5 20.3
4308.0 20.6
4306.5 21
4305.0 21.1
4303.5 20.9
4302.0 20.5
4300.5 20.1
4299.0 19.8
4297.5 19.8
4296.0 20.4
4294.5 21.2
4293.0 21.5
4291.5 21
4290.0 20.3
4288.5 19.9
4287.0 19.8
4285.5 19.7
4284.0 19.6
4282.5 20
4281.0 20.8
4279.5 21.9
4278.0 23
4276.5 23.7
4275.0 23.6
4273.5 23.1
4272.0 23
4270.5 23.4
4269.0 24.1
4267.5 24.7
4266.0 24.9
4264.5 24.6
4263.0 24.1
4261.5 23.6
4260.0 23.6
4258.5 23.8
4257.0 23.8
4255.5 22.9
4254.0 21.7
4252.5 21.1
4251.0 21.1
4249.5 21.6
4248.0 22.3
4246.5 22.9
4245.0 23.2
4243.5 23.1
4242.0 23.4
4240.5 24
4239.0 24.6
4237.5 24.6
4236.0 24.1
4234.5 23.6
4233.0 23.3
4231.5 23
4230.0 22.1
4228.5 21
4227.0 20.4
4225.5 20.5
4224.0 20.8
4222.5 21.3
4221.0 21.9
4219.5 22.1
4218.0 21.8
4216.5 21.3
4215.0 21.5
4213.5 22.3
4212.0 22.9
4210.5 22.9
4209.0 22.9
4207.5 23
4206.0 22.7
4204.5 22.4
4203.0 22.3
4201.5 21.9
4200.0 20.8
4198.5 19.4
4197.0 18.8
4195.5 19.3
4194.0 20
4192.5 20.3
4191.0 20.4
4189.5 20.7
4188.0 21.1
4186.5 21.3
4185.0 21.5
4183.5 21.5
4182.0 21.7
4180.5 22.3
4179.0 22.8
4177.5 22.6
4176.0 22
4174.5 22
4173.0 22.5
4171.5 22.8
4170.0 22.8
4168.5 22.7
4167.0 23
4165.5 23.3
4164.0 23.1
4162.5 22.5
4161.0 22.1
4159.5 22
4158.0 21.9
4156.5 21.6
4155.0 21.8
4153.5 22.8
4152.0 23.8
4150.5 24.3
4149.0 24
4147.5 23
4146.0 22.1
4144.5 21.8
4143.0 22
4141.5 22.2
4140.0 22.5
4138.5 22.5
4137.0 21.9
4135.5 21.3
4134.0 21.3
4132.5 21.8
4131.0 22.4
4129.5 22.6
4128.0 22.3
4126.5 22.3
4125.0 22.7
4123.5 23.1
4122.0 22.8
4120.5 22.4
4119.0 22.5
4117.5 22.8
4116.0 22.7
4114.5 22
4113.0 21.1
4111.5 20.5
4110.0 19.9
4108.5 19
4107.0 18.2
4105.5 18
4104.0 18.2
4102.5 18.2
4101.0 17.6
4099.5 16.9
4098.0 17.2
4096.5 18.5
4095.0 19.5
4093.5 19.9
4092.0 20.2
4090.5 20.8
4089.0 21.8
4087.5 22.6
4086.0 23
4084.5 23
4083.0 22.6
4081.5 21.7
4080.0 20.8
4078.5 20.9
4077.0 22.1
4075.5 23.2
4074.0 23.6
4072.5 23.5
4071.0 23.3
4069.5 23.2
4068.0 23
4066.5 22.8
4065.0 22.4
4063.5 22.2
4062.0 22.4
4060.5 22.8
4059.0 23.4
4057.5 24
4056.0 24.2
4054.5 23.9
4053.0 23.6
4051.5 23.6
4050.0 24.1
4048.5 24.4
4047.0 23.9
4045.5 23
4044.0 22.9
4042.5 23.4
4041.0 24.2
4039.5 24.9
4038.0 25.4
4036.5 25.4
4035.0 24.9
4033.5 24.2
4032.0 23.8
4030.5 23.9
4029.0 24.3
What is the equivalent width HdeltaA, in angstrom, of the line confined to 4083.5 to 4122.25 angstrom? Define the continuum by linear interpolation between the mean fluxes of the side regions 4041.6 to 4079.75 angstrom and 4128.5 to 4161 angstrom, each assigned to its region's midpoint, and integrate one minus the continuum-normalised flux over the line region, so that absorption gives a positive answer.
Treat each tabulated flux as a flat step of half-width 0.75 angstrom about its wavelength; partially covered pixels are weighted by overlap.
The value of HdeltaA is 4.1 angstrom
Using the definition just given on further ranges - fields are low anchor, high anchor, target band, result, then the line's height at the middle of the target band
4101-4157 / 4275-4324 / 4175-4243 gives -2.4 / 21.1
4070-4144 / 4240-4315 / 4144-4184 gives -2.0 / 21.5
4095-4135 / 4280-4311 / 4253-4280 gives -4.1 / 20.5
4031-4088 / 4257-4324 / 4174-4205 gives 1.5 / 22.3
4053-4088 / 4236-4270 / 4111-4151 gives 1.2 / 23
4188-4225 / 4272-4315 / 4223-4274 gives -4.5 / 21.1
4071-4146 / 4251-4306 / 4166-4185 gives -0.7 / 21.5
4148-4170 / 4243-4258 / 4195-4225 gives 1.2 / 22.6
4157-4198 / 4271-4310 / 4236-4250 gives -1.3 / 21.3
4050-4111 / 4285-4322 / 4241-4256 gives -1.3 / 20.6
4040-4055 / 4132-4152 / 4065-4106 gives 3.9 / 23.2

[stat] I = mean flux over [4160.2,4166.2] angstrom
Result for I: 22.7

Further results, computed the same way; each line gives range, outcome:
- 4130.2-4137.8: 21.8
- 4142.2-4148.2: 22.2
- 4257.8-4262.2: 23.7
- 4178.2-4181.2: 22.6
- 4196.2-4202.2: 20.2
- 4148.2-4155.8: 23.3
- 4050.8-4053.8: 23.6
